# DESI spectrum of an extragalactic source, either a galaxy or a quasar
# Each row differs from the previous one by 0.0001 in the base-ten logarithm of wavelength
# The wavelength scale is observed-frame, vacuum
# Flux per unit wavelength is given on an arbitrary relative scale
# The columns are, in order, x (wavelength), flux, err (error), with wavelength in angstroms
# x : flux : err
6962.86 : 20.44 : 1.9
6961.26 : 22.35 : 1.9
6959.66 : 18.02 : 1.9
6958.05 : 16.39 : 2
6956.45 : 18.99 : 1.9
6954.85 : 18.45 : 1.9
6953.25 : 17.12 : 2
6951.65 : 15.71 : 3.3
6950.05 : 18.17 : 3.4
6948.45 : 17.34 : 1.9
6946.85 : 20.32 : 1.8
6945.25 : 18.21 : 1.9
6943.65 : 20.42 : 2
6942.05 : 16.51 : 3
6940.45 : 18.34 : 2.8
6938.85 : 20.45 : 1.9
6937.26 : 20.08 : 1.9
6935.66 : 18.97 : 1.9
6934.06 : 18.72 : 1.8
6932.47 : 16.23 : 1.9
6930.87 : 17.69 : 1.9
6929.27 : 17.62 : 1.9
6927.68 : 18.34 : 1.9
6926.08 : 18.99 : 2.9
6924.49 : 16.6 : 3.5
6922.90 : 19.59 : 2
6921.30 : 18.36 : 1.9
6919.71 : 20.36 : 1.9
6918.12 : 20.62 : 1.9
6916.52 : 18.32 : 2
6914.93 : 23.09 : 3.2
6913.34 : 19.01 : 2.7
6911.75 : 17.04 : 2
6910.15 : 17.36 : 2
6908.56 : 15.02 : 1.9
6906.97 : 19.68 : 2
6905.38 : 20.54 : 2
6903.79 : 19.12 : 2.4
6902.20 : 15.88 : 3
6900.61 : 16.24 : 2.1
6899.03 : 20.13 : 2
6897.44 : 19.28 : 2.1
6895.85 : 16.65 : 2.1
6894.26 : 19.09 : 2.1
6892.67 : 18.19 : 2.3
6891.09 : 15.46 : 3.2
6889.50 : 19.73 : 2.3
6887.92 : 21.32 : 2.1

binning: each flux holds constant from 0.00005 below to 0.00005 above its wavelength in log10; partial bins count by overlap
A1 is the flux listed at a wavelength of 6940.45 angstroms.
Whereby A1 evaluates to 18.34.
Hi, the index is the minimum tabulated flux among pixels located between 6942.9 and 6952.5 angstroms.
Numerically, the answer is 15.71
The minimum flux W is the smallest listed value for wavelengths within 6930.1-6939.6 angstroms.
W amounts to 16.23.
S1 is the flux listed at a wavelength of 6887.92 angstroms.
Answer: 21.32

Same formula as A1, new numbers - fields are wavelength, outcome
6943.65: 20.42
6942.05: 16.51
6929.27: 17.62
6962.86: 20.44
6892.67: 18.19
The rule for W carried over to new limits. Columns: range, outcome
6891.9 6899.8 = 16.65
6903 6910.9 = 15.02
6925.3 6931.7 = 17.62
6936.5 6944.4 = 16.51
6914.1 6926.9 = 16.6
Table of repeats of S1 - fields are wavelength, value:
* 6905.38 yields 20.54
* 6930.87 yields 17.69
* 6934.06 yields 18.72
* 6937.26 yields 20.08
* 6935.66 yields 18.97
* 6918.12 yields 20.62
